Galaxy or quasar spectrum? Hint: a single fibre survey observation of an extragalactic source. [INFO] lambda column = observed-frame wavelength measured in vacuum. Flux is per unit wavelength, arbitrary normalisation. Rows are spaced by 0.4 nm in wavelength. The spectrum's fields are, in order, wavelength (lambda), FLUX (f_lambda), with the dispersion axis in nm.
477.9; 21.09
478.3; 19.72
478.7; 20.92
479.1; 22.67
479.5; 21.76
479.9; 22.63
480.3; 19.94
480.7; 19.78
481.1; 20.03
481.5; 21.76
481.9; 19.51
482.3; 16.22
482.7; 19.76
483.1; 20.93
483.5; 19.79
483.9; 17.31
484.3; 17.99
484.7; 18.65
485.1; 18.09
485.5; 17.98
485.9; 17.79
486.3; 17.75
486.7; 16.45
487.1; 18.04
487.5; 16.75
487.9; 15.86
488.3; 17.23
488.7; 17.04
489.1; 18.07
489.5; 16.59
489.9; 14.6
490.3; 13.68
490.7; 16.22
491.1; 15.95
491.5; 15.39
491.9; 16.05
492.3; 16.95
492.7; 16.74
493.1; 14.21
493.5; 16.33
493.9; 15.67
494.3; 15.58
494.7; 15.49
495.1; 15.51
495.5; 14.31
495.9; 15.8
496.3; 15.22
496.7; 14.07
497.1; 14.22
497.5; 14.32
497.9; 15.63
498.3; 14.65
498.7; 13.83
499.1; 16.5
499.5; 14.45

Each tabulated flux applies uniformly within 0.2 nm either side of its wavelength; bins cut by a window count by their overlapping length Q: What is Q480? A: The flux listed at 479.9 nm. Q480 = 22.63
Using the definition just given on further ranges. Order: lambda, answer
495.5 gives 14.31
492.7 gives 16.74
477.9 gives 21.09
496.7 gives 14.07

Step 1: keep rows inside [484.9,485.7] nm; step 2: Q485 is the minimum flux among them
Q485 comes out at 17.98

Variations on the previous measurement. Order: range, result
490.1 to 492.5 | 13.68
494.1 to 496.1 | 14.31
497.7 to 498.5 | 14.65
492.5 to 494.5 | 14.21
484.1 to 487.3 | 16.45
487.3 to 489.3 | 15.86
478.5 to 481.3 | 19.78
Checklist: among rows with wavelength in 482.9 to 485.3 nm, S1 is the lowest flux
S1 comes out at 17.31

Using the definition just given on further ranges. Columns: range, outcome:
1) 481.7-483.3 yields 16.22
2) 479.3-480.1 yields 21.76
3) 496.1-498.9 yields 13.83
